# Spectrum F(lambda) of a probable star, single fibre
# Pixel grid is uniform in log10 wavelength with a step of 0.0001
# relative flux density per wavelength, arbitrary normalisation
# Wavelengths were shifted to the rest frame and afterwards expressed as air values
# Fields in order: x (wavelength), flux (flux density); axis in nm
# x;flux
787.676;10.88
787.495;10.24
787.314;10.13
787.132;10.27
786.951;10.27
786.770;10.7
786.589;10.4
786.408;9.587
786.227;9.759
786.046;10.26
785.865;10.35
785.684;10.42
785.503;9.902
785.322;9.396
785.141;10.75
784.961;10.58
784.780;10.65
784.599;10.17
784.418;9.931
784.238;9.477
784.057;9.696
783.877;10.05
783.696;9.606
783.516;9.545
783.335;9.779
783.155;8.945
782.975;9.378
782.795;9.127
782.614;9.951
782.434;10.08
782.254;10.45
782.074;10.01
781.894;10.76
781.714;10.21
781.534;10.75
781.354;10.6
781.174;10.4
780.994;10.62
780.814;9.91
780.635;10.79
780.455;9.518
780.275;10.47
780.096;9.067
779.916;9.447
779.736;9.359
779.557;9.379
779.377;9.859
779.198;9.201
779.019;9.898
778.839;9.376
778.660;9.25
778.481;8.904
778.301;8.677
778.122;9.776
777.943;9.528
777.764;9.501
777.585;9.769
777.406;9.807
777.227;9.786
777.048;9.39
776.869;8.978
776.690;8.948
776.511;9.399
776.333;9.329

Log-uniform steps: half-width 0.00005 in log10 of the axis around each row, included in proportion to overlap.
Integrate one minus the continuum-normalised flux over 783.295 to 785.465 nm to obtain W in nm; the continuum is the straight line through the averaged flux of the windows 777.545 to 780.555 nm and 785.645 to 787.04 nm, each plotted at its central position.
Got 0.01 nm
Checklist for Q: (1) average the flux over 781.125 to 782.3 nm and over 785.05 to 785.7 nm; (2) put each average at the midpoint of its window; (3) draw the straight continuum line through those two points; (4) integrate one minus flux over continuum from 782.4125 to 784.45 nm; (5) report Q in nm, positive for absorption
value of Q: 0.13 nm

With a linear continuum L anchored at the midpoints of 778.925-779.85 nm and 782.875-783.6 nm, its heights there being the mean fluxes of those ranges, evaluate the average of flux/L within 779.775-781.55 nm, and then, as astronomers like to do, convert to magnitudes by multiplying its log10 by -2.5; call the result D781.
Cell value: -0.07 mag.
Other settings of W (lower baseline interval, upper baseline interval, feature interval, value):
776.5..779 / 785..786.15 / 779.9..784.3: -0.06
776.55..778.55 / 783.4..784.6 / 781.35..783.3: -0.07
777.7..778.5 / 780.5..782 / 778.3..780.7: 0.07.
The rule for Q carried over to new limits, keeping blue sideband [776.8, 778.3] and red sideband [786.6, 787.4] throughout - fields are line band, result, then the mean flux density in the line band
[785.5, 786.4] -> 0.01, 10.1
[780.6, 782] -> -0.09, 10.5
